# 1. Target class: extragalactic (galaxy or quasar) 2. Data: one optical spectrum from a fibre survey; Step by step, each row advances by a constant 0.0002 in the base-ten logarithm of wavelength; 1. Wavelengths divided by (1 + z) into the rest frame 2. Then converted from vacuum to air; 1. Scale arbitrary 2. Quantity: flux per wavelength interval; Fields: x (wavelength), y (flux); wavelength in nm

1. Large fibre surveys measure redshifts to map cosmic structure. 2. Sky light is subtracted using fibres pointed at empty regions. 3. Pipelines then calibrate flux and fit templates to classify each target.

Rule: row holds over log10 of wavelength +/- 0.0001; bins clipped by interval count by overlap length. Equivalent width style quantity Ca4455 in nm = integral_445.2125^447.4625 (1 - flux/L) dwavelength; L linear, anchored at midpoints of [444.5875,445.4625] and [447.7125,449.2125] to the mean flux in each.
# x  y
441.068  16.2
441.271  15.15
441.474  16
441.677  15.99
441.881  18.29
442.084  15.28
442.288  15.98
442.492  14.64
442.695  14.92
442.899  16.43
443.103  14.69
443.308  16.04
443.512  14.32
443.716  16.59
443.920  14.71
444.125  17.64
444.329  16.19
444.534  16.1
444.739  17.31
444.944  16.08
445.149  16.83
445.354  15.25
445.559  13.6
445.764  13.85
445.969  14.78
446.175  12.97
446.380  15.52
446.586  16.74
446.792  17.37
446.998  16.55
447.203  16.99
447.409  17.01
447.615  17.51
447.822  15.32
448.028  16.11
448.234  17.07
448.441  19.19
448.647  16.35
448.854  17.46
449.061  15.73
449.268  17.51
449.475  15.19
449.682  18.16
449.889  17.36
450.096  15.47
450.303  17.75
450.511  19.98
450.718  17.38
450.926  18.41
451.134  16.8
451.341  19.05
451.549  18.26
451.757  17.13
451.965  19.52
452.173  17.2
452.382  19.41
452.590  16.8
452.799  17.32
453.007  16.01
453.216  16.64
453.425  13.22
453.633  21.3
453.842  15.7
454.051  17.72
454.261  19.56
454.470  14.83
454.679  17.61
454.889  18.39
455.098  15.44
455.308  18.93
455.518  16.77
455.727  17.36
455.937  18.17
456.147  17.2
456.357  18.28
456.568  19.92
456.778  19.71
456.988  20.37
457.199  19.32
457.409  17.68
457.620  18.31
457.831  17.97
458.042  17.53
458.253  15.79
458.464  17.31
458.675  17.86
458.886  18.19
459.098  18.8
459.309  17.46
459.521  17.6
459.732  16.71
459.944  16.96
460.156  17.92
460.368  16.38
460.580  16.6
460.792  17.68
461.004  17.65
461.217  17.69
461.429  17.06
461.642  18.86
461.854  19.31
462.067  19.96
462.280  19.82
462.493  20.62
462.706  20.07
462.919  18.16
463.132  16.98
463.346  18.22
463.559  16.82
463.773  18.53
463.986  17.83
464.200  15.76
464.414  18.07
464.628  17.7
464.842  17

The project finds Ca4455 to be 0.14 nm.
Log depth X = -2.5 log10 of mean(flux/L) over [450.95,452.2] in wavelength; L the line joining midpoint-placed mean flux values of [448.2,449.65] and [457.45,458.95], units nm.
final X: -0.06 mag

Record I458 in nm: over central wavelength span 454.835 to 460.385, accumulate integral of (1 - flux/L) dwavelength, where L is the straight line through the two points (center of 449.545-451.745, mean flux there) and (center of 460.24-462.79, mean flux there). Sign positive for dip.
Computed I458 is 0.10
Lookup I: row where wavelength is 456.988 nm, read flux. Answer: 20.37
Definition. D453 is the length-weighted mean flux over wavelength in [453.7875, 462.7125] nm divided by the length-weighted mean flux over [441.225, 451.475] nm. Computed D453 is 1.10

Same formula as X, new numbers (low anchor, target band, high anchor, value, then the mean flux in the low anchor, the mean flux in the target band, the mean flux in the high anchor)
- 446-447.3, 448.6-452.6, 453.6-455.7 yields -0.05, 16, 17.6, 17.5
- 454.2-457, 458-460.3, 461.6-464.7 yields 0.04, 17.9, 17.4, 18.4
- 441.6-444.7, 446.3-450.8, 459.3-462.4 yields -0.03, 15.9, 17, 17.9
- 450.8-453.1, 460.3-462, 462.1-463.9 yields 0.05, 17.8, 17.7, 18.7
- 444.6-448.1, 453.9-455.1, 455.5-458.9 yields 0.01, 15.9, 17.3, 18.1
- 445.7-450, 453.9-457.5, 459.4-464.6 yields -0.05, 16.4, 18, 18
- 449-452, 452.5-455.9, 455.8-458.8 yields 0.05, 17.6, 17.1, 18.2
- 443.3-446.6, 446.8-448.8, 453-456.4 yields -0.06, 15.5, 16.9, 17.3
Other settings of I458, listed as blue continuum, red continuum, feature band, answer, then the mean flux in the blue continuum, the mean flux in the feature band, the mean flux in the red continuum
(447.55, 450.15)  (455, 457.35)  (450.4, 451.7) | -0.076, 16.8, 18.3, 18.3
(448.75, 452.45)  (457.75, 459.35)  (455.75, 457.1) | -0.094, 17.6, 18.8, 17.6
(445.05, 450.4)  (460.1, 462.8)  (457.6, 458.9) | 0.034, 16.3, 17.5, 18.4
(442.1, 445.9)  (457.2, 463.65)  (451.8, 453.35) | -0.058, 15.6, 17.5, 18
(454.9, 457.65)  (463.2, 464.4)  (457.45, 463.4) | -0.054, 18.3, 18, 17.5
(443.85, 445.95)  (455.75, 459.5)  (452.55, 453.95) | 0.051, 15.7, 16.7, 18.2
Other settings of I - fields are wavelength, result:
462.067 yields 19.96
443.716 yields 16.59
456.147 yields 17.2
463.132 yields 16.98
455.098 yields 15.44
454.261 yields 19.56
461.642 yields 18.86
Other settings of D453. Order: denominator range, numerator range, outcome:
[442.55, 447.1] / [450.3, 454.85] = 1.13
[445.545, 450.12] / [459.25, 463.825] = 1.11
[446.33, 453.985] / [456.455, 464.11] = 1.05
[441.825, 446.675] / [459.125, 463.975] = 1.16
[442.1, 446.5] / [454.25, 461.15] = 1.15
